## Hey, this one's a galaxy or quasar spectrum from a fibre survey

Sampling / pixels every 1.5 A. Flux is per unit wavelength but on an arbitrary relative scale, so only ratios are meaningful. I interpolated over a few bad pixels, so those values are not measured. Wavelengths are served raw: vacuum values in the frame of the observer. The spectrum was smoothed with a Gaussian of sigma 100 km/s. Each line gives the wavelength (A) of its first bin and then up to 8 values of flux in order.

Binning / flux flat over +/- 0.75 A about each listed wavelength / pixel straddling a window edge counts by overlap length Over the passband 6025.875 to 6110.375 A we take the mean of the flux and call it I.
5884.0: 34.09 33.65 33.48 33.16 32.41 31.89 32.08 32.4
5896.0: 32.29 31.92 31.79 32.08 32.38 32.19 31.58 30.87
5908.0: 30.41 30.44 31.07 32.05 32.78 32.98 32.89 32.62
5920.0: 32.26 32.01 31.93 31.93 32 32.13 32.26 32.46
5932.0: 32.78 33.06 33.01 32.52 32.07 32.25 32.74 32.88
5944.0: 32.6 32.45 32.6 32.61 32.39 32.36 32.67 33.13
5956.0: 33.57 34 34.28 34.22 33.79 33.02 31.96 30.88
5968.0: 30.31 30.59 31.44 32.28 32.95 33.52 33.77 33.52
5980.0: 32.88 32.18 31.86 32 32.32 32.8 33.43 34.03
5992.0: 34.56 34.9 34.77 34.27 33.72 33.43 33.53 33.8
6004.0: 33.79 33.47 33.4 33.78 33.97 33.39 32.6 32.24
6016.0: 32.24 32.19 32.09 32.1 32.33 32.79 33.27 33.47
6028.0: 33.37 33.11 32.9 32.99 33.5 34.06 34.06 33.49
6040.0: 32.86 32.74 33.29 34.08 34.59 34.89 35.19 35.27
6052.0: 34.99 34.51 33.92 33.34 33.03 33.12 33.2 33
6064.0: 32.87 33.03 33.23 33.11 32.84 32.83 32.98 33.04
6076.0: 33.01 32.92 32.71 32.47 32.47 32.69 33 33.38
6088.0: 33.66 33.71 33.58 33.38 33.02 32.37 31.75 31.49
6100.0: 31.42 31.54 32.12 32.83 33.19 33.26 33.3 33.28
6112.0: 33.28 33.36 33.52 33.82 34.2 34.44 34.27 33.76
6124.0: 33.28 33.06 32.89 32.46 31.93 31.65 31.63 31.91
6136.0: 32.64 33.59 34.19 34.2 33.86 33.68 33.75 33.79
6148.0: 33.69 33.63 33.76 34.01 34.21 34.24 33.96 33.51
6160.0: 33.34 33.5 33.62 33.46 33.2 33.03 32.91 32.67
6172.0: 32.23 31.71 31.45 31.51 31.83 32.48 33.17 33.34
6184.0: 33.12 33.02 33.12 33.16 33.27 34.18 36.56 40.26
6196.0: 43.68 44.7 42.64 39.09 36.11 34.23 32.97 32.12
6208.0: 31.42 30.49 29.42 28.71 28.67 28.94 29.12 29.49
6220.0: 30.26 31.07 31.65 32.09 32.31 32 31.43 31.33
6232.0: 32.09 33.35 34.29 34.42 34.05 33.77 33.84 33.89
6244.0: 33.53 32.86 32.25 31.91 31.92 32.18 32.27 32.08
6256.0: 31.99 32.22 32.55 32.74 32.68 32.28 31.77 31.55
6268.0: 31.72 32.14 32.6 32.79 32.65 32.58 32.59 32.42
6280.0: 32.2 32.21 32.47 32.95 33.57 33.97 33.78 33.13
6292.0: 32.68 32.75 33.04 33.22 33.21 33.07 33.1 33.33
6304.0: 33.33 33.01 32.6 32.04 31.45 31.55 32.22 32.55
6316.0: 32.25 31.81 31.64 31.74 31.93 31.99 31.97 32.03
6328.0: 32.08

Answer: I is 33.2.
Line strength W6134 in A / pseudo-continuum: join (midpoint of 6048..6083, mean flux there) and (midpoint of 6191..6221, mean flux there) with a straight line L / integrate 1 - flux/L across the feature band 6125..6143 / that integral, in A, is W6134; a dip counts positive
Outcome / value 0.5 A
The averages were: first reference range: 33.4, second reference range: 34.1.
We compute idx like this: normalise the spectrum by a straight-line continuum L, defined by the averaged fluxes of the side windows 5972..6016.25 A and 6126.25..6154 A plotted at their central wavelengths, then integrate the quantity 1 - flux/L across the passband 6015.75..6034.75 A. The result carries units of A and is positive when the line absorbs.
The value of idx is 0.28 A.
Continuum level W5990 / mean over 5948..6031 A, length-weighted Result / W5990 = 33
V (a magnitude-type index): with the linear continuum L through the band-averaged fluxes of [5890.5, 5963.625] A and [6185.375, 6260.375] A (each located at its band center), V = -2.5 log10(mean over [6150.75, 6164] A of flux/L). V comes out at -0.02 mag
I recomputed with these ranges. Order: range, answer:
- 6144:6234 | 33.3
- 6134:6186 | 33.2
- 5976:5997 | 33.4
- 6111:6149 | 33.3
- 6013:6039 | 32.9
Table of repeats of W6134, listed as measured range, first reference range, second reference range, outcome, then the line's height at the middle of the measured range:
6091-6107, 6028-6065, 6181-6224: 0.6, 33.7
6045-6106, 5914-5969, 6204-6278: -1.6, 32.3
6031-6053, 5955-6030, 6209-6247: -0.8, 32.8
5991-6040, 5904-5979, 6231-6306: -1.3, 32.5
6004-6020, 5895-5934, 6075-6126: -0.2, 32.6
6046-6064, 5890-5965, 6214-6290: -0.9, 32.4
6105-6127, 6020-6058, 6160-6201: 0.4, 34.2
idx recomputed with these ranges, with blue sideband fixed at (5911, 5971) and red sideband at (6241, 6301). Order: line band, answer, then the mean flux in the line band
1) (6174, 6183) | 0.1 A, 32.3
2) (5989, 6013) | -1.0 A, 33.9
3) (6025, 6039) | -0.4 A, 33.4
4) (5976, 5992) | -0.2 A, 33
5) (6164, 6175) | 0.0 A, 32.6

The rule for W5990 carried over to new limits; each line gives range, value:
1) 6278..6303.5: 33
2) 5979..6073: 33.4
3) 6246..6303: 32.6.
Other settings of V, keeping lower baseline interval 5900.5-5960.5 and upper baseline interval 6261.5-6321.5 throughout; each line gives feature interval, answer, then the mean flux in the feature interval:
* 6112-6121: -0.04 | 33.9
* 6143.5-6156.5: -0.04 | 33.9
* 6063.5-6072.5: -0.02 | 33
